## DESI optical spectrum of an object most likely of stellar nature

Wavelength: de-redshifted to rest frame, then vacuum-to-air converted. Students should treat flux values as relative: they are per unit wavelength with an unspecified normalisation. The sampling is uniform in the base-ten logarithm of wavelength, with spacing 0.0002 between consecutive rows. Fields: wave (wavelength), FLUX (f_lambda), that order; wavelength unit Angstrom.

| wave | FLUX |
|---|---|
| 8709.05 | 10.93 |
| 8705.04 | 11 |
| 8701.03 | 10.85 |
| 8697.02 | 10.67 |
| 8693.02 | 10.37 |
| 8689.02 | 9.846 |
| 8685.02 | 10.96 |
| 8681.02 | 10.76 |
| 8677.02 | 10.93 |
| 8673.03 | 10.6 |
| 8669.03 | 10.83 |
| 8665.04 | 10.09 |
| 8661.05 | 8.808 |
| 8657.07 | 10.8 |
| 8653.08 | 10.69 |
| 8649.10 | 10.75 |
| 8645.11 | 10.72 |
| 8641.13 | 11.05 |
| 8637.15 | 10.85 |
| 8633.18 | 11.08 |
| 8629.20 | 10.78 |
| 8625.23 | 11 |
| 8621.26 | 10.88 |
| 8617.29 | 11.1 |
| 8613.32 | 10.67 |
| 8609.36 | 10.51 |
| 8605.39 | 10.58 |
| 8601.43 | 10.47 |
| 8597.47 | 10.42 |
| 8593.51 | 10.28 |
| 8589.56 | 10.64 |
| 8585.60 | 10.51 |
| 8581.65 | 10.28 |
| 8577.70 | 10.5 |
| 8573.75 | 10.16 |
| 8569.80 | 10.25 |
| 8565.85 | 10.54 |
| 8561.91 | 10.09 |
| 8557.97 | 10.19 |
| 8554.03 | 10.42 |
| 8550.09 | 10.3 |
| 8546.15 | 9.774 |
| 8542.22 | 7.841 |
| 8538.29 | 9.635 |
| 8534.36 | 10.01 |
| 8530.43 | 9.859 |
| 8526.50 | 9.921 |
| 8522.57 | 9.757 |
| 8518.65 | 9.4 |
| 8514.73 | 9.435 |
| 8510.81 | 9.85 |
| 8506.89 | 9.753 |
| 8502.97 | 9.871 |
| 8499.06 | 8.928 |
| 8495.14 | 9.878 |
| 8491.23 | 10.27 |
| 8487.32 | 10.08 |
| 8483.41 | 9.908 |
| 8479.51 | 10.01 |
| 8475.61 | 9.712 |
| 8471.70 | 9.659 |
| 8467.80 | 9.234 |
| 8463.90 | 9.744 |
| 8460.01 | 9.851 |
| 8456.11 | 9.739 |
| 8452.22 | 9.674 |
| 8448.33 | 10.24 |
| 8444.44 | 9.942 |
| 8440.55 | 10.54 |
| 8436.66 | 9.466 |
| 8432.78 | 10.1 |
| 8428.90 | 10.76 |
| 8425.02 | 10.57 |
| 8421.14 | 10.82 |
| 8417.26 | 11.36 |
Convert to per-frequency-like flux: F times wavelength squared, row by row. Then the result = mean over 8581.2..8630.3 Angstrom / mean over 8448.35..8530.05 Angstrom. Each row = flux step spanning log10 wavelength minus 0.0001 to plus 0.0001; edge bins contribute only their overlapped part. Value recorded 1.12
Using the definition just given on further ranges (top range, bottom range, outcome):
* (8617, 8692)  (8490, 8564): 1.13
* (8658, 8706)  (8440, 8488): 1.12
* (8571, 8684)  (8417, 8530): 1.11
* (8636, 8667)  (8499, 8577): 1.09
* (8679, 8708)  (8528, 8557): 1.14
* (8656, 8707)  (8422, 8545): 1.12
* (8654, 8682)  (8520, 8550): 1.12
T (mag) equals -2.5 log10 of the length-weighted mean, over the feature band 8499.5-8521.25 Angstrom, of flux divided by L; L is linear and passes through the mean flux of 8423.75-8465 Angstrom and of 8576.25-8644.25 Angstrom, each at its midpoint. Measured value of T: 0.08 mag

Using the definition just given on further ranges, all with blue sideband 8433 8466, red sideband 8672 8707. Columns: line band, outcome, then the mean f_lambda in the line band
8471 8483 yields 0.02 mag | 9.82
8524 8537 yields 0.03 mag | 9.9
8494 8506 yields 0.06 mag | 9.55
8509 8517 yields 0.05 mag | 9.63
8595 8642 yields -0.03 mag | 10.8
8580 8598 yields -0.01 mag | 10.4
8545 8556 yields 0.00 mag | 10.2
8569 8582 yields 0.00 mag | 10.3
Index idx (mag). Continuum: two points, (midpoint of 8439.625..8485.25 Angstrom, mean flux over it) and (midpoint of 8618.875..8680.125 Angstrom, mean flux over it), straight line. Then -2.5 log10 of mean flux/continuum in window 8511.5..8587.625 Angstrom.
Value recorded 0.031 mag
